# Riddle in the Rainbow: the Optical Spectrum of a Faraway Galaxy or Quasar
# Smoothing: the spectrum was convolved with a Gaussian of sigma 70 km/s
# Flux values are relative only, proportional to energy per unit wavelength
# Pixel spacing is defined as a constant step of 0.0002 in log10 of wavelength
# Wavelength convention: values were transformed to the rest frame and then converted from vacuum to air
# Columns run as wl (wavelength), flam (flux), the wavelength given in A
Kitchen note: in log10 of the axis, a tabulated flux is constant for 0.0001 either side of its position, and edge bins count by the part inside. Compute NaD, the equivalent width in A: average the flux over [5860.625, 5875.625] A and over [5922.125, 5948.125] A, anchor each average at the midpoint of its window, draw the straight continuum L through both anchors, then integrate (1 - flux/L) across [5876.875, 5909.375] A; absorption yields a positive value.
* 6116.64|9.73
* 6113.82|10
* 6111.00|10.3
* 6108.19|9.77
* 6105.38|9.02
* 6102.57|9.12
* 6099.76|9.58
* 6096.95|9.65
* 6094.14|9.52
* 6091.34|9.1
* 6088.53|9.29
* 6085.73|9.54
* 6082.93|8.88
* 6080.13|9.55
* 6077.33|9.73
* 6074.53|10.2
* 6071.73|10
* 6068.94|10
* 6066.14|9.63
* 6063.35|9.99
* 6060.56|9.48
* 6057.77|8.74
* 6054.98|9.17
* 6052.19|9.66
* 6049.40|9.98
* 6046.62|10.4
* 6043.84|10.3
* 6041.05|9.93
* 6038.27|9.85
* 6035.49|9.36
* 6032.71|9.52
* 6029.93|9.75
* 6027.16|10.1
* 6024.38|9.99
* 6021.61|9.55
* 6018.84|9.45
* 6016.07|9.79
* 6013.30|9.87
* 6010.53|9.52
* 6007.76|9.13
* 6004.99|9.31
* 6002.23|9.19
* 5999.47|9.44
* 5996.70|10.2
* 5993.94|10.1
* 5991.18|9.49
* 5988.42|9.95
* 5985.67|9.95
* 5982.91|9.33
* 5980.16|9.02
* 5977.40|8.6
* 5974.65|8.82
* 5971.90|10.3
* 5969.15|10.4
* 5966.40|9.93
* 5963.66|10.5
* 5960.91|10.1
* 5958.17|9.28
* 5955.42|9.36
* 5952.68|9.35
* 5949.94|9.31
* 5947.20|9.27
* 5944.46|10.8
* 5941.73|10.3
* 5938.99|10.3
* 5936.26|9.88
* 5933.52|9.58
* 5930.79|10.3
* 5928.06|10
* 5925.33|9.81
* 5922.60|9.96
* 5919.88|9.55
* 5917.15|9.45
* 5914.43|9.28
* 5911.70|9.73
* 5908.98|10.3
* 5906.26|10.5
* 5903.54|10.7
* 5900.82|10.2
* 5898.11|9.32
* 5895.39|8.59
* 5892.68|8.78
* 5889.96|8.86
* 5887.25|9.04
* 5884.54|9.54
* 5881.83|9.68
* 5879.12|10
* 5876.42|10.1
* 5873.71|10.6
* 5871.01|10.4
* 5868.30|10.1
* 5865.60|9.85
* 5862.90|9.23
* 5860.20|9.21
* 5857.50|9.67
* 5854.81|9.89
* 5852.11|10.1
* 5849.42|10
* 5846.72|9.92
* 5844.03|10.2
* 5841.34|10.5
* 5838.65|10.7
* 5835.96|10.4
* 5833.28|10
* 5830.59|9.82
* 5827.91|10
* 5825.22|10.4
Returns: 1.2 A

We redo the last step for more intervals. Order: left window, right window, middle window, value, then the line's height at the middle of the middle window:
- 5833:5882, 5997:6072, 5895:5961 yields 0.5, 9.89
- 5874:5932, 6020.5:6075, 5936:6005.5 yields 0.2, 9.74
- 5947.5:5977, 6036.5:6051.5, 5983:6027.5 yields 0.9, 9.88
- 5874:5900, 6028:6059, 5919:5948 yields -1.6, 9.49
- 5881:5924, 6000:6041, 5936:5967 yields -0.9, 9.6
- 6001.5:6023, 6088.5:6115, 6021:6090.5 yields -1.4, 9.51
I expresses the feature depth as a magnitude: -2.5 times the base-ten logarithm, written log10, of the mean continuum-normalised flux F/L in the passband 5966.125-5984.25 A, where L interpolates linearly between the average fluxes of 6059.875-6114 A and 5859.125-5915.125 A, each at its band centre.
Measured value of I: 0.024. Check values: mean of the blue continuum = 9.72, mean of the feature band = 9.46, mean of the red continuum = 9.61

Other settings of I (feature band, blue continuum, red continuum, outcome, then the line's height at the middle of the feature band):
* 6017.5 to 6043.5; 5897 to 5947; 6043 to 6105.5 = 0.00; 9.71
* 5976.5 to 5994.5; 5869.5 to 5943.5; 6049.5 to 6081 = 0.03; 9.74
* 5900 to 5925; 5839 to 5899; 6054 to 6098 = -0.03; 9.69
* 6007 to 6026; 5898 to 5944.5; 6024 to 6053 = 0.03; 9.91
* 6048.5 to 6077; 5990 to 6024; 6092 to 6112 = -0.01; 9.56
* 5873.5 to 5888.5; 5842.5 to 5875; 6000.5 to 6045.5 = 0.01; 9.9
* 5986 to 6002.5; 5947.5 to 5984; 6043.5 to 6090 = -0.02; 9.59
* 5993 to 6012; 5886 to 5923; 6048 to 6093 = 0.00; 9.57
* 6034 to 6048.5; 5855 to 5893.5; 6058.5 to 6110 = -0.04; 9.58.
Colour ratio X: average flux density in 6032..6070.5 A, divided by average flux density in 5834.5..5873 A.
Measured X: 0.97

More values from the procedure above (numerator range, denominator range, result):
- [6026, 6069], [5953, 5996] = 1.01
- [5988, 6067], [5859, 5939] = 0.99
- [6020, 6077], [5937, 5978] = 1.00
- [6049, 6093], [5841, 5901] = 0.98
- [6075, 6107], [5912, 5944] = 0.95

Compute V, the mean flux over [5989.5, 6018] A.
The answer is 9.6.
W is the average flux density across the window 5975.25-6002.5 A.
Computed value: 9.52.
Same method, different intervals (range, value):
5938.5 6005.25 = 9.7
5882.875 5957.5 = 9.7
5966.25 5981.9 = 9.47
